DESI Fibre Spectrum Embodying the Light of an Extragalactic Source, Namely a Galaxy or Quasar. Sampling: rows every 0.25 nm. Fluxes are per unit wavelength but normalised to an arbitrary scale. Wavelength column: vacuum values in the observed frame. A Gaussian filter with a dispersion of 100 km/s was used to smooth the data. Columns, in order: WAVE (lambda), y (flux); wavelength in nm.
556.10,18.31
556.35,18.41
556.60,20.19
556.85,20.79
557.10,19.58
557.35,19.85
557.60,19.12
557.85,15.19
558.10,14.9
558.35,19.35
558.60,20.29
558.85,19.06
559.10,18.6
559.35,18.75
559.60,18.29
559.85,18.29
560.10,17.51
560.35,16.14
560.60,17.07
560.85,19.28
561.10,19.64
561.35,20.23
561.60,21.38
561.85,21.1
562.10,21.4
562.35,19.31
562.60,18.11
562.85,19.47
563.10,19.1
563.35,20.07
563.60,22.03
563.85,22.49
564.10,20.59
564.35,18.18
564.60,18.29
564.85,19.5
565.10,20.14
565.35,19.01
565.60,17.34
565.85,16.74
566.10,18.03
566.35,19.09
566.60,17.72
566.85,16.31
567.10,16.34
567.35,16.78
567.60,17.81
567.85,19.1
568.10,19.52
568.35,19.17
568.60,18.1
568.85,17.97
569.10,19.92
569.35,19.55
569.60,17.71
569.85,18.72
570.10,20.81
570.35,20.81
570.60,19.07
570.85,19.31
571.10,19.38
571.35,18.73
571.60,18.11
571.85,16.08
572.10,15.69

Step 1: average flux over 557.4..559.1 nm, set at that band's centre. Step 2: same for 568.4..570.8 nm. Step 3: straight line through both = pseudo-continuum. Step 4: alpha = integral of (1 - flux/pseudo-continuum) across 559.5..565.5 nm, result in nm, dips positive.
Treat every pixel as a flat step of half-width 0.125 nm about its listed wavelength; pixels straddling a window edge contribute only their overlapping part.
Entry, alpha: -0.30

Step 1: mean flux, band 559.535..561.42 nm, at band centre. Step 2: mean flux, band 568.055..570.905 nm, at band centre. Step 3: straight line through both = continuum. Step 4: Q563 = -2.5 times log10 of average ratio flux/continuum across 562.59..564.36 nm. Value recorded -0.09 mag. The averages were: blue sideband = 18.3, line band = 20.2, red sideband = 19.2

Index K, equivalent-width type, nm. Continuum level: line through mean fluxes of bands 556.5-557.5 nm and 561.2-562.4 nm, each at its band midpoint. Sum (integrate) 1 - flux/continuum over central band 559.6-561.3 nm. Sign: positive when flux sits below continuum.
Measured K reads 0.203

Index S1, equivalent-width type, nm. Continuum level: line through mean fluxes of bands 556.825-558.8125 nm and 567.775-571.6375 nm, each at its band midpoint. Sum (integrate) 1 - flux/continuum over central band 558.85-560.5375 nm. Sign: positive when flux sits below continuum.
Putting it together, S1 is 0.06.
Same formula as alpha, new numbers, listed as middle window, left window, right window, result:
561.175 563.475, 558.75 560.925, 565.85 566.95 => -0.266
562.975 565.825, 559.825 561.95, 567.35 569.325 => -0.114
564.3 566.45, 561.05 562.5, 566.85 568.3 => 0.042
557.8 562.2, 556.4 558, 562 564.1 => 0.199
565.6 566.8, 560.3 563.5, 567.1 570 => 0.071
